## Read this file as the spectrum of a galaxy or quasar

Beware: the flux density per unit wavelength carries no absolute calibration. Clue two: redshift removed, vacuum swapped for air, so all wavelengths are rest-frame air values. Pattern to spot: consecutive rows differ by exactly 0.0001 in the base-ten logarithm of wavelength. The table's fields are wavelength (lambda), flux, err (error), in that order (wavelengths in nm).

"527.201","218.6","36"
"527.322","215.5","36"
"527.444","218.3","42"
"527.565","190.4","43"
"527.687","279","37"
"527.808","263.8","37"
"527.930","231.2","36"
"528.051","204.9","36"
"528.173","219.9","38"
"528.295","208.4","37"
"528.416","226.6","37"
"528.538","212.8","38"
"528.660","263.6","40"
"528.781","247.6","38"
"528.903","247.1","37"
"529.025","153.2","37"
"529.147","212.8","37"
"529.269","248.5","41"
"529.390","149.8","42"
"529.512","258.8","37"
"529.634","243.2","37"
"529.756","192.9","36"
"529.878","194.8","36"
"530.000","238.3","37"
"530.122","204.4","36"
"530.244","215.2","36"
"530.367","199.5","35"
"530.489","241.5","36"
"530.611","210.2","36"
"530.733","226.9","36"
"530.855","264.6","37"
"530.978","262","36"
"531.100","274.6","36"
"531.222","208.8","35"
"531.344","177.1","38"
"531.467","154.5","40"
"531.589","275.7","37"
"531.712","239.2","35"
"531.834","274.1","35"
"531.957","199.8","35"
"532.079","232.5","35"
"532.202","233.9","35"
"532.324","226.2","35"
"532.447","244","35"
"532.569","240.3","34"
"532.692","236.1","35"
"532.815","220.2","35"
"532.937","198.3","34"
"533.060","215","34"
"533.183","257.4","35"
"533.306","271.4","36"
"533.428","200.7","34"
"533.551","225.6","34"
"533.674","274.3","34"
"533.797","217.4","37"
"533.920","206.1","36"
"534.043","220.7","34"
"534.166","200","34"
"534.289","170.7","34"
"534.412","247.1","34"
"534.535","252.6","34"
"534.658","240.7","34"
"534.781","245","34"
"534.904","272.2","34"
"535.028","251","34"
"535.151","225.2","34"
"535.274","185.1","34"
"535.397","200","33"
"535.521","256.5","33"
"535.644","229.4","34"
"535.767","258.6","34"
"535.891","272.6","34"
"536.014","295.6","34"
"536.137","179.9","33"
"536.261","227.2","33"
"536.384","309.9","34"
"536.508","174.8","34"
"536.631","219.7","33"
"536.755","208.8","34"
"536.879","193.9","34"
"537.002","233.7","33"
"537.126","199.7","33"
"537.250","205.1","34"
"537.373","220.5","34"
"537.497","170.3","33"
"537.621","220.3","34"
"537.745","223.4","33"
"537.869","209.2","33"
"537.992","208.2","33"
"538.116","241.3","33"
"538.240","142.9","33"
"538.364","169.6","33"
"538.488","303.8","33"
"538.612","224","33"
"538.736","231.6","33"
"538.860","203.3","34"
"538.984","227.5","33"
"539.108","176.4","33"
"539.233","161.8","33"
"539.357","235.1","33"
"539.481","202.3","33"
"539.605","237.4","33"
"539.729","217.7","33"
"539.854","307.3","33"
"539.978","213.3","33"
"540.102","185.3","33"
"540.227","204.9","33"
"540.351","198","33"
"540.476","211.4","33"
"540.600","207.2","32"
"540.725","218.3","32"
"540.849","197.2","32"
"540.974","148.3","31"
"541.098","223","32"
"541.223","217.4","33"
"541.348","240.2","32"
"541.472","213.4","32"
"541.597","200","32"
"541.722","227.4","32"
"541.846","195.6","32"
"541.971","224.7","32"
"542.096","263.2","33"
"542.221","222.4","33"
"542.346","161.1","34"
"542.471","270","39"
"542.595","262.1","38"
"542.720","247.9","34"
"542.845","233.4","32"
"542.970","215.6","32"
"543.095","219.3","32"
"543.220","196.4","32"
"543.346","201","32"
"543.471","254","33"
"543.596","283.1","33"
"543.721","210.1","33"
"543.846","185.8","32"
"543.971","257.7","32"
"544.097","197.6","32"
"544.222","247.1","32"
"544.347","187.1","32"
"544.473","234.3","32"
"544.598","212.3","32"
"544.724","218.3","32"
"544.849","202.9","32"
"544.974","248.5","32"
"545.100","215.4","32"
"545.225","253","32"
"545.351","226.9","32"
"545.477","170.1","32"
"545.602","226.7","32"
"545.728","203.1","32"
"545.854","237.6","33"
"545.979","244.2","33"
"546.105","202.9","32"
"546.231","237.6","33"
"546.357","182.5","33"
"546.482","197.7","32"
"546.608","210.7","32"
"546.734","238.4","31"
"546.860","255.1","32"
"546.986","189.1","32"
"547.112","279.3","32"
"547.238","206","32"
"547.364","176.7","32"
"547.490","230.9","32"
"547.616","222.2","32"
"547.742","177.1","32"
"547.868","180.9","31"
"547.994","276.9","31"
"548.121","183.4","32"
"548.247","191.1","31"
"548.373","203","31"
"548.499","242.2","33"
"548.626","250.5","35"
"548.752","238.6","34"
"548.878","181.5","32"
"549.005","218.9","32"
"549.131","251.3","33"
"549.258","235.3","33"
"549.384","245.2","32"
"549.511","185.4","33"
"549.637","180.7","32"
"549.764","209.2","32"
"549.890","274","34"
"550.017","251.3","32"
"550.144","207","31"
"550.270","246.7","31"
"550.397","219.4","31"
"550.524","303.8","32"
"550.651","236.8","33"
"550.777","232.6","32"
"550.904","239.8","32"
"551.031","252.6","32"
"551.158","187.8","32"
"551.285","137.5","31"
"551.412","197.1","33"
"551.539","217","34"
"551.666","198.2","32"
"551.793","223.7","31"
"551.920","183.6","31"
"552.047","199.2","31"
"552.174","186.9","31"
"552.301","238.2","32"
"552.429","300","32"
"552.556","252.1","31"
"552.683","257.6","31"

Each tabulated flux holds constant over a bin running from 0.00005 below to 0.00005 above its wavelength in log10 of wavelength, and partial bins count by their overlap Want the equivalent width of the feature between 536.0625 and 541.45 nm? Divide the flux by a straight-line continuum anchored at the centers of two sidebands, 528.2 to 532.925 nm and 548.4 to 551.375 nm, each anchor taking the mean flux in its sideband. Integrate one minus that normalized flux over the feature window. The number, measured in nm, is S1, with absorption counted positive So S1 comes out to 0.30 nm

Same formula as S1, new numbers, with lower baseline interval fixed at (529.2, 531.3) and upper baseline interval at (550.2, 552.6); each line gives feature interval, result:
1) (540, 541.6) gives 0.135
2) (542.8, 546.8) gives 0.067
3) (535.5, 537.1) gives -0.067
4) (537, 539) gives 0.104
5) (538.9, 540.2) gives 0.050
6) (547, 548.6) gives 0.069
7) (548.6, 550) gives -0.007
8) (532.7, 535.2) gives -0.065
